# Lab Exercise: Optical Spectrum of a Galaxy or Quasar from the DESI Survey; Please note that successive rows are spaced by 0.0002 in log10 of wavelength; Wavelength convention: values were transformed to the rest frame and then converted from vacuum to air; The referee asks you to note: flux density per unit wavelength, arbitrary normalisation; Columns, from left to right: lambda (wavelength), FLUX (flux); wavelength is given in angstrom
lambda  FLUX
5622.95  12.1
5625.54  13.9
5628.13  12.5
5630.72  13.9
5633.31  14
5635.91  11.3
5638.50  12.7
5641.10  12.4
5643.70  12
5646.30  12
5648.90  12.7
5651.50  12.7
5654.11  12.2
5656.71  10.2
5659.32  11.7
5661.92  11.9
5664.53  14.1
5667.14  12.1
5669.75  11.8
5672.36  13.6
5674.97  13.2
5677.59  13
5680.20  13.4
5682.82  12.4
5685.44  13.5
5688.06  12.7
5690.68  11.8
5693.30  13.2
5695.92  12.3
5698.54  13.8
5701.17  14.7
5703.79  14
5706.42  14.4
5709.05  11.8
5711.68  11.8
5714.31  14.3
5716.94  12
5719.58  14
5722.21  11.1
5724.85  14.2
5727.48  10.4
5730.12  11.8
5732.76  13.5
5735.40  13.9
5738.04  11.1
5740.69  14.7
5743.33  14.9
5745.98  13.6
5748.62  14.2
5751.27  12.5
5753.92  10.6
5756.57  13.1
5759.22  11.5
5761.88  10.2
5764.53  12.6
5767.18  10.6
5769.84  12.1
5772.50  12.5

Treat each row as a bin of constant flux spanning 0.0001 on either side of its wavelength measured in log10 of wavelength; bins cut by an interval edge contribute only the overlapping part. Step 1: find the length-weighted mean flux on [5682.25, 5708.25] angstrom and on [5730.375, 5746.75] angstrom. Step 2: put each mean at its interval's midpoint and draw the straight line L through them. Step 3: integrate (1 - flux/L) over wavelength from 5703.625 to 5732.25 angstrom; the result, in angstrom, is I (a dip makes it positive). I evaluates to 1.5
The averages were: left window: 13.3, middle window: 12.7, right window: 13.5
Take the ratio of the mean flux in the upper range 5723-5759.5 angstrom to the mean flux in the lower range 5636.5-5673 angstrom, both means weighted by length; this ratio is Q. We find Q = 1.1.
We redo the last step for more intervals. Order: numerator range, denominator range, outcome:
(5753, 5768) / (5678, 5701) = 0.88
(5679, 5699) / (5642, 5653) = 1.04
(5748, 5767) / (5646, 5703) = 0.94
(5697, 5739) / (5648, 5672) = 1.06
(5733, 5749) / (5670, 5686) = 1.05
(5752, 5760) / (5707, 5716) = 0.93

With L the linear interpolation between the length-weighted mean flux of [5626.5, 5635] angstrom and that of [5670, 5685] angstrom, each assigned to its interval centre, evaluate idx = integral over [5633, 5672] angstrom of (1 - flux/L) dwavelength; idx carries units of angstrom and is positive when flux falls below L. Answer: 2.9 angstrom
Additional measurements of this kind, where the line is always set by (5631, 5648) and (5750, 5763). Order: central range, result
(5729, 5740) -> -0.9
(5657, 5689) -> -1.2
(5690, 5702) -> -1.1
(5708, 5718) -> -0.5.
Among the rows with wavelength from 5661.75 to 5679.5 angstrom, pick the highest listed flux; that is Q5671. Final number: 14.1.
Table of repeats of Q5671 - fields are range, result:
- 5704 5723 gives 14.4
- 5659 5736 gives 14.7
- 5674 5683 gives 13.4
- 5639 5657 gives 12.7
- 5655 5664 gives 11.9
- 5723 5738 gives 14.2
